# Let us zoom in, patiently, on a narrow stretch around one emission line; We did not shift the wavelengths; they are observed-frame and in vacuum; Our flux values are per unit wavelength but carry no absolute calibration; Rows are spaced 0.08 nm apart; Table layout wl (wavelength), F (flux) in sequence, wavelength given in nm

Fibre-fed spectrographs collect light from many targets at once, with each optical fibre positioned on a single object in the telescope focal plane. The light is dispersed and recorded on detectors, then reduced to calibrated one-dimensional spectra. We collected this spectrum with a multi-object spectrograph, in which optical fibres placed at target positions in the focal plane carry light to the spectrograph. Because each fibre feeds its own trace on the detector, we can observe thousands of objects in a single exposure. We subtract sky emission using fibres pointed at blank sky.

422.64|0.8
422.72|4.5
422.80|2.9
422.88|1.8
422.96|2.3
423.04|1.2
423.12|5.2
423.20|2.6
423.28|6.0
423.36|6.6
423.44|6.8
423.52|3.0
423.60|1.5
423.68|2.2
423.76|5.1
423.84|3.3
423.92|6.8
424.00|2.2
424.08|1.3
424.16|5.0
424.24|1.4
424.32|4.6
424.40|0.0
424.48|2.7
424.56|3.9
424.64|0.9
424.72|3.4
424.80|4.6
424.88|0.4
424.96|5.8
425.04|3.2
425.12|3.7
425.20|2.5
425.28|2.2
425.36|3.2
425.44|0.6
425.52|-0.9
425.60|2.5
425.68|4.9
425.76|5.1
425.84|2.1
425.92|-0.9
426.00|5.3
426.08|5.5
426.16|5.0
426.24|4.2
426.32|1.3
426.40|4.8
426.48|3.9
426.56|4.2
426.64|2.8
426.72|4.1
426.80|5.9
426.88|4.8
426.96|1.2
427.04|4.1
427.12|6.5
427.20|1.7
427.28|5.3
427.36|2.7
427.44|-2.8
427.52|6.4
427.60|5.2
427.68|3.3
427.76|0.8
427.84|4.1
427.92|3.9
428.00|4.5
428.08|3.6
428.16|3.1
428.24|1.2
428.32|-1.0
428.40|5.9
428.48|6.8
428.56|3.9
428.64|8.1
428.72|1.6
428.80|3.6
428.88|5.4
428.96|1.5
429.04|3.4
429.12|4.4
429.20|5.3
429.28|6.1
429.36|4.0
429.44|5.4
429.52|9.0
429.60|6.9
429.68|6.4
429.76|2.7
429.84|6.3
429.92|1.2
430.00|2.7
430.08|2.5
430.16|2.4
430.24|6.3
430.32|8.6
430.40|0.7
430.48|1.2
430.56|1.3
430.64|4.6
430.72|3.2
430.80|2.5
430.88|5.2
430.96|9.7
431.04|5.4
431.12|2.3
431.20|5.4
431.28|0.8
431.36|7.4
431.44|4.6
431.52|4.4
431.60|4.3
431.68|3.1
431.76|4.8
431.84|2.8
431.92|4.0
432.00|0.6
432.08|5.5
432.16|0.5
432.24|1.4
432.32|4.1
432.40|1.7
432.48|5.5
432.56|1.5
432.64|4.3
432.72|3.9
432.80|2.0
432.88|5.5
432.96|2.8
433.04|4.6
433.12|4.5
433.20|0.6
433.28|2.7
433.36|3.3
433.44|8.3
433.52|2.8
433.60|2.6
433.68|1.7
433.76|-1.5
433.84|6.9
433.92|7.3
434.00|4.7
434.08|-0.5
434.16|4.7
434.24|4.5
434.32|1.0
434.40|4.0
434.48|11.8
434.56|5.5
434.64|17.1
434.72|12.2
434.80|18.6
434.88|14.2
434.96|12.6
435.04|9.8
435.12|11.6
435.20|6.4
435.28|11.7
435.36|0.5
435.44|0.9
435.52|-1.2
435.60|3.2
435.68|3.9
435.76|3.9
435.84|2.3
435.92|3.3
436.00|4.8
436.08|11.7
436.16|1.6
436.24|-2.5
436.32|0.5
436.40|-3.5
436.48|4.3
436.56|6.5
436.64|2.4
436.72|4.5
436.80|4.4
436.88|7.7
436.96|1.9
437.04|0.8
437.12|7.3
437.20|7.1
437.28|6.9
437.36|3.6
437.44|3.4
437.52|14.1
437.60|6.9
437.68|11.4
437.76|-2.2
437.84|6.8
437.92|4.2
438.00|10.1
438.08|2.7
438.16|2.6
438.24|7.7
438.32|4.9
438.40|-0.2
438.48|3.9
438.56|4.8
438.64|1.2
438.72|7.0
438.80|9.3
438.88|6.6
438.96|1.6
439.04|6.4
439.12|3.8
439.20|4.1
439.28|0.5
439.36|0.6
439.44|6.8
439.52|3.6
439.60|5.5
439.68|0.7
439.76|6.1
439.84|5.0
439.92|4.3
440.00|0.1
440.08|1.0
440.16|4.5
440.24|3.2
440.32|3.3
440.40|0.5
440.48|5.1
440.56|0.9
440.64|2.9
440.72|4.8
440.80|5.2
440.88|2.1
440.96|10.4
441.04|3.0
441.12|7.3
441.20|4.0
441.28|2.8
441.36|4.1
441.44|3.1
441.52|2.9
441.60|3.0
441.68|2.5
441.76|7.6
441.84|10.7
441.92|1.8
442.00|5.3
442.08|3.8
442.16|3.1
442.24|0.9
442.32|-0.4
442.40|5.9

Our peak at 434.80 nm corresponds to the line [O II] 3727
